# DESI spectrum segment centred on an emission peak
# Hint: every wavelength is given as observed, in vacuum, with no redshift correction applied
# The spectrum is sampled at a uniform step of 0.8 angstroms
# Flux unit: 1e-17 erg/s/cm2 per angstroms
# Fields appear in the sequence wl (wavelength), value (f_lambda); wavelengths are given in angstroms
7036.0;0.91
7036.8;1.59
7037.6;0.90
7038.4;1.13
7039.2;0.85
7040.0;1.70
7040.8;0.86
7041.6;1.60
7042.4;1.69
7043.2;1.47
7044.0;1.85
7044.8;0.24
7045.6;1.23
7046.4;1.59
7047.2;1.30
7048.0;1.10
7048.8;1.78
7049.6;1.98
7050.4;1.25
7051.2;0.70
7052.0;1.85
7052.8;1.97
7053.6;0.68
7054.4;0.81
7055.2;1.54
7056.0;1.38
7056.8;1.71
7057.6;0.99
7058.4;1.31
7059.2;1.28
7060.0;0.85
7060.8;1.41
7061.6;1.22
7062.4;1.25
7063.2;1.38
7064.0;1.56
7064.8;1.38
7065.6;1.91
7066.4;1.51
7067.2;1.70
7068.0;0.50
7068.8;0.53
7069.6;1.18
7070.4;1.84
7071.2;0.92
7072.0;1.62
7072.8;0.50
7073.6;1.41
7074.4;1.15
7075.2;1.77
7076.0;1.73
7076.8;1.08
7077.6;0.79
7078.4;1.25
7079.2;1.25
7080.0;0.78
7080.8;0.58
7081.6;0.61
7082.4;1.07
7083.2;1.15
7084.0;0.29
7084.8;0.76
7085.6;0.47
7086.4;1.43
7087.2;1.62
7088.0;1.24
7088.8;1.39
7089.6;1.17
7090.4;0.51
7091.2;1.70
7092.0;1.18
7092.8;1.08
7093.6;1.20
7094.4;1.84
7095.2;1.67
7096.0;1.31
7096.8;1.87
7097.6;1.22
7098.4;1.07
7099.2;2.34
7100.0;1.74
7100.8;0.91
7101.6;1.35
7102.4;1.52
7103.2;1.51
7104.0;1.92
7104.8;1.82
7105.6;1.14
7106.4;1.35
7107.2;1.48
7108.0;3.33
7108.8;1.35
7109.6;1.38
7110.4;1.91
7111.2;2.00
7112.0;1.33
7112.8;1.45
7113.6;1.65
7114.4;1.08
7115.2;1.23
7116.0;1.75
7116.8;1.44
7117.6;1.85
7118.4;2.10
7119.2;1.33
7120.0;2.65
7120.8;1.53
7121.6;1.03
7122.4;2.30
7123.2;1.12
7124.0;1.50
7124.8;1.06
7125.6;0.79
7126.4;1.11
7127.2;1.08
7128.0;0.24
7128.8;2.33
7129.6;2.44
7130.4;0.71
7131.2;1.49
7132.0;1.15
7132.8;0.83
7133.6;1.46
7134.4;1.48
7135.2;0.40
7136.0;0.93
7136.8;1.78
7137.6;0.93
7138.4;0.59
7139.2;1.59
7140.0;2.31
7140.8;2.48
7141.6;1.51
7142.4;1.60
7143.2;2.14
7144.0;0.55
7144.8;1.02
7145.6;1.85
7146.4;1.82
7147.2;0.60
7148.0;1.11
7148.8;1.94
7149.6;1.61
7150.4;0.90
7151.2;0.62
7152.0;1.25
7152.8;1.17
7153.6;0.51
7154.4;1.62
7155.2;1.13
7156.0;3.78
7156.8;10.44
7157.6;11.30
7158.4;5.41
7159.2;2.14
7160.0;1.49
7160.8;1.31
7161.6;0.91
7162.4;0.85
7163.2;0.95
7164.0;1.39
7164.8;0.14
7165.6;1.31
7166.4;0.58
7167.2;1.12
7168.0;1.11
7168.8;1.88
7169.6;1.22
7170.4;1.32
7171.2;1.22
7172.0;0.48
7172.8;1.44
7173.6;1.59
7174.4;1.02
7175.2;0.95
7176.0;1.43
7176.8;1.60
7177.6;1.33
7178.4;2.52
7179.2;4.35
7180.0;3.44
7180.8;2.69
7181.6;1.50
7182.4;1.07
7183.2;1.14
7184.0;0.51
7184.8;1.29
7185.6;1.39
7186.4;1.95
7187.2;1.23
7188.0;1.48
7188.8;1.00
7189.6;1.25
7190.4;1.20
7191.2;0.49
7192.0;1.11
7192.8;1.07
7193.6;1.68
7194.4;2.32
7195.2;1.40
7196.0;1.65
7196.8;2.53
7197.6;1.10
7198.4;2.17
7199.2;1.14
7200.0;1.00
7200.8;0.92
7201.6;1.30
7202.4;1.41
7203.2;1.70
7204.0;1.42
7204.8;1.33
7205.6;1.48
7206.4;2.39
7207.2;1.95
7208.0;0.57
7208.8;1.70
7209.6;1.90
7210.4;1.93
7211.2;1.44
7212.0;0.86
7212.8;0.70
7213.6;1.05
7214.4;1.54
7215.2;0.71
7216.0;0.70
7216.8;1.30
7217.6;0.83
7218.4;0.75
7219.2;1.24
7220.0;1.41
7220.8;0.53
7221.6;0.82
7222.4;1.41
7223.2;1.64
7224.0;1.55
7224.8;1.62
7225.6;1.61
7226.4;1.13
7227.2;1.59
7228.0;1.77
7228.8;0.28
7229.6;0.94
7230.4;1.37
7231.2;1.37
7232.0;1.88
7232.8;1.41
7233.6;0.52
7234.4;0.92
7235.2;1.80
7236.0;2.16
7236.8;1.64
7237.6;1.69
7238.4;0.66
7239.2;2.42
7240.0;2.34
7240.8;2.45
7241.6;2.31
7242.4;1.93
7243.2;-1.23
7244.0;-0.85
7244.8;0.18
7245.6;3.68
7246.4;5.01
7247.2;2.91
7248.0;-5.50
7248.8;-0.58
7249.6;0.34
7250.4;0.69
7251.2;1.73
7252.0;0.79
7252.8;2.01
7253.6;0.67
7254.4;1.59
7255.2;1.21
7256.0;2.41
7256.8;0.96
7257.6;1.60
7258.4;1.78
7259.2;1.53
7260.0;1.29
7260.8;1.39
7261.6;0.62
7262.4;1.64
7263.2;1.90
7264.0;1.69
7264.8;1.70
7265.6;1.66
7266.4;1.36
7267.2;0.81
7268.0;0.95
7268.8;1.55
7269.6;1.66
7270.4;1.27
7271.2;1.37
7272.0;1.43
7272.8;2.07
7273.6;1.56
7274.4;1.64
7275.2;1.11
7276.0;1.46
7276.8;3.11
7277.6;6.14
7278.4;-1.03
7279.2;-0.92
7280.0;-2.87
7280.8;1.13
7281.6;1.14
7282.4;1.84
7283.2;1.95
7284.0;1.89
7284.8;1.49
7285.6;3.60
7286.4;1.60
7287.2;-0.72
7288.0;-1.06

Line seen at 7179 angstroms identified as [N II]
